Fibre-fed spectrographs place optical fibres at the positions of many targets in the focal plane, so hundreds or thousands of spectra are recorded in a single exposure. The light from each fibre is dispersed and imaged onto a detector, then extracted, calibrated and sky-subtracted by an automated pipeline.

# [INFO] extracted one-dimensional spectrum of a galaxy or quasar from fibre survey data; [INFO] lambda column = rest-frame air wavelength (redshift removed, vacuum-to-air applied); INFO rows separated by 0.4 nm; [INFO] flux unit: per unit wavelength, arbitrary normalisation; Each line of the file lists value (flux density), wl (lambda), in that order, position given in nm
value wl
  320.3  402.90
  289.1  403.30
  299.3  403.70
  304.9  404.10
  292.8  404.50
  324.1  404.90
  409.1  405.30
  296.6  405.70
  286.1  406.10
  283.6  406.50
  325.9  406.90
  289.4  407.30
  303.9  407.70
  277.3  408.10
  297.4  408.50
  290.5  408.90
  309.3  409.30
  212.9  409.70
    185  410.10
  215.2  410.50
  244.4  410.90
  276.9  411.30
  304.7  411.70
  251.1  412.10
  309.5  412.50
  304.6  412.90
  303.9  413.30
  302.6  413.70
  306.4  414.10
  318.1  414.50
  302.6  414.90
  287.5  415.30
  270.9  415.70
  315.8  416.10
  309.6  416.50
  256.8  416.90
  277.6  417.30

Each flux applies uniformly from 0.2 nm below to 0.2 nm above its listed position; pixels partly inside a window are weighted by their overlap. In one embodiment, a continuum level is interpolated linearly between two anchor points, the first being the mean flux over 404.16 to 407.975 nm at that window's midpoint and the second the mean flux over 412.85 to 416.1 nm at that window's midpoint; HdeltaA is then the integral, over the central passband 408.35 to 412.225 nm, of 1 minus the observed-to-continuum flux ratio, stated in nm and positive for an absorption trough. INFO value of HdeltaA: 0.60 nm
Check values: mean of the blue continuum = 311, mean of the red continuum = 300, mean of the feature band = 258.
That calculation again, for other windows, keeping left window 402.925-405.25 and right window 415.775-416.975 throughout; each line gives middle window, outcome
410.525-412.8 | 0.21 nm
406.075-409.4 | 0.11 nm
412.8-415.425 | -0.05 nm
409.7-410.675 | 0.32 nm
